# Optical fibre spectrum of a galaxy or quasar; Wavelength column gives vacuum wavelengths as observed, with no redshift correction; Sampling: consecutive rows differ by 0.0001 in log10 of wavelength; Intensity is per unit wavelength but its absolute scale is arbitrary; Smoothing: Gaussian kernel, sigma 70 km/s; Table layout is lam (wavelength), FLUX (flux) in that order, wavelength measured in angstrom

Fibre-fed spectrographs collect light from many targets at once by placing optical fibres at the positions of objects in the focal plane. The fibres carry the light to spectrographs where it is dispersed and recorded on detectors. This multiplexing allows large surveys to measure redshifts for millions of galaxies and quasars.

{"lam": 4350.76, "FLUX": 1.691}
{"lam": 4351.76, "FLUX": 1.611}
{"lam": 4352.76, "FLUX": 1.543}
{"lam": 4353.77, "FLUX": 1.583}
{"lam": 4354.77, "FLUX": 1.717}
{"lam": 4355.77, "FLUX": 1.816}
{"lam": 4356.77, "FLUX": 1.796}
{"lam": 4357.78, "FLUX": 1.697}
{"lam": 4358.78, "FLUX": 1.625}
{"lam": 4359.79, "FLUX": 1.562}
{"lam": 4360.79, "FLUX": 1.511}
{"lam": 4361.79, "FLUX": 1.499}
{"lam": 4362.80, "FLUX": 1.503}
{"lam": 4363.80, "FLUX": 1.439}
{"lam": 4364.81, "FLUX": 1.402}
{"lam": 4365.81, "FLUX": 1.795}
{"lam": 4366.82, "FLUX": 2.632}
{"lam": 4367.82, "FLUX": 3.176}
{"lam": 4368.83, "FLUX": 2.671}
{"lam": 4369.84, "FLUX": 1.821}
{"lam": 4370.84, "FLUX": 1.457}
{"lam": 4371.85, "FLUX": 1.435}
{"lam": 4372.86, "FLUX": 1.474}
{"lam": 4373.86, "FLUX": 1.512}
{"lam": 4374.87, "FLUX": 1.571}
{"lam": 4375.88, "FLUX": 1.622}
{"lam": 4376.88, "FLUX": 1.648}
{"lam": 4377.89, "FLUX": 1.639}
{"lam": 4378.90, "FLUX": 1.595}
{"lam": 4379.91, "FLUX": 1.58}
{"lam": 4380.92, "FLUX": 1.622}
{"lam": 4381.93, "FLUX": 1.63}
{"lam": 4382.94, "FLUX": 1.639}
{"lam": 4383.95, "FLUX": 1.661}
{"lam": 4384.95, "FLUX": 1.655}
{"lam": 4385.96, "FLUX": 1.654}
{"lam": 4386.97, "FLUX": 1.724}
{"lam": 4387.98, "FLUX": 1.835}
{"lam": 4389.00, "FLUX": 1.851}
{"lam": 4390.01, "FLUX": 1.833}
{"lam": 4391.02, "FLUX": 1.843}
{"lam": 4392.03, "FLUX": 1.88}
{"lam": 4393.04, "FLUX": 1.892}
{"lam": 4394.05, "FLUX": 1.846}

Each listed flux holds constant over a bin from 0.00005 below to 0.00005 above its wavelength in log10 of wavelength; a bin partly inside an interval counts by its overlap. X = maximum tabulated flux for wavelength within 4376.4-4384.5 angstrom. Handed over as 1.661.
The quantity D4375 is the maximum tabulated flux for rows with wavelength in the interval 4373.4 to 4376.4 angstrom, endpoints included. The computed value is 1.622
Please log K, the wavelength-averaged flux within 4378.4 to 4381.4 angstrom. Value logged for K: 1.6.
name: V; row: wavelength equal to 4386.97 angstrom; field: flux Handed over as 1.724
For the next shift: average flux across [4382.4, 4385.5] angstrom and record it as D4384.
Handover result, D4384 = 1.66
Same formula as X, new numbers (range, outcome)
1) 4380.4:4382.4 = 1.63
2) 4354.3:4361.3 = 1.816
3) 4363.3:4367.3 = 2.632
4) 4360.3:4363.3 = 1.511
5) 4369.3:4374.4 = 1.821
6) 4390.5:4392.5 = 1.88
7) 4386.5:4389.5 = 1.851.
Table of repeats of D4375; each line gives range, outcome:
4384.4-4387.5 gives 1.724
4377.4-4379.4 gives 1.639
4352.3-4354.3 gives 1.583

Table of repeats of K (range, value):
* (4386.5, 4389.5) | 1.8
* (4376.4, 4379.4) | 1.63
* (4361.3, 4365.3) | 1.46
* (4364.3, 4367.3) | 1.93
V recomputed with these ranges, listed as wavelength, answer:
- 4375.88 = 1.622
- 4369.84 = 1.821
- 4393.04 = 1.892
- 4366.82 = 2.632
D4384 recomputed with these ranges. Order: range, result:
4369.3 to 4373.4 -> 1.56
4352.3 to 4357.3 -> 1.69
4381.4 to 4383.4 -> 1.63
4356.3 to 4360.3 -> 1.67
